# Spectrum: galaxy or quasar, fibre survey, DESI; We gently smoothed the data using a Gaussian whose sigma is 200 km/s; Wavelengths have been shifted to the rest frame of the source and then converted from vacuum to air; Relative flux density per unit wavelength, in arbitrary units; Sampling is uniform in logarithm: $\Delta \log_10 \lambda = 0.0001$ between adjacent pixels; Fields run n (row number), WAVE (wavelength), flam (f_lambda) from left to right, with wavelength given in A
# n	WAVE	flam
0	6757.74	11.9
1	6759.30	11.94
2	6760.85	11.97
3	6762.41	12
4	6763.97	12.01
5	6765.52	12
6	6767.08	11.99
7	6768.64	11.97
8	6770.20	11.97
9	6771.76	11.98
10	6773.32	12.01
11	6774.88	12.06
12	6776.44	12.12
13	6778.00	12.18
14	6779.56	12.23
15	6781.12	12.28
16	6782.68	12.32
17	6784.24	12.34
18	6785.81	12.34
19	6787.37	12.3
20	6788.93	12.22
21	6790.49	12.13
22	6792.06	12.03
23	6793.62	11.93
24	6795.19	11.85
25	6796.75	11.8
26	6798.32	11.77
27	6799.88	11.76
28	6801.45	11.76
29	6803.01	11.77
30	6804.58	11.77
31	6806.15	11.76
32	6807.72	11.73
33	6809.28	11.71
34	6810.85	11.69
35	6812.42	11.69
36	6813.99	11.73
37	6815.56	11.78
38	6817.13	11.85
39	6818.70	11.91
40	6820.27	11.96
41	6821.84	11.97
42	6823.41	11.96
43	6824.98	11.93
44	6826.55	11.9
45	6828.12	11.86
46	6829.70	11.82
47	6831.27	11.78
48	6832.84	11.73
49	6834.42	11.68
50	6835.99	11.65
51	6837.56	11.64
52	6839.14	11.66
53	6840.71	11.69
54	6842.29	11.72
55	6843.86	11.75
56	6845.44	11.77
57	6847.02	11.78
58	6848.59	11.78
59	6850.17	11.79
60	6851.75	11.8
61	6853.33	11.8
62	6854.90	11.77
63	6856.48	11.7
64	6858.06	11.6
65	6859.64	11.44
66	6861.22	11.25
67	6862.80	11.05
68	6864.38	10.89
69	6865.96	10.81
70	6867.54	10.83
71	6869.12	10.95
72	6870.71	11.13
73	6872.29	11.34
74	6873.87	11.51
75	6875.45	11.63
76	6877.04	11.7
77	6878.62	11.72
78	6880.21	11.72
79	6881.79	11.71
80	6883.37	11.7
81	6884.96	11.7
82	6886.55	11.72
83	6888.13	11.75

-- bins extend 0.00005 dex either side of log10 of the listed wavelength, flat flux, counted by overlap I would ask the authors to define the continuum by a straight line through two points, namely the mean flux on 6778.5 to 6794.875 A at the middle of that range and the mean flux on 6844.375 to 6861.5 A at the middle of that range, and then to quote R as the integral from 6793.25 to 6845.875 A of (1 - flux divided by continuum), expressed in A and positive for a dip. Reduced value 0.7 A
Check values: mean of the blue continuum 12.2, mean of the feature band 11.8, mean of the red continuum 11.7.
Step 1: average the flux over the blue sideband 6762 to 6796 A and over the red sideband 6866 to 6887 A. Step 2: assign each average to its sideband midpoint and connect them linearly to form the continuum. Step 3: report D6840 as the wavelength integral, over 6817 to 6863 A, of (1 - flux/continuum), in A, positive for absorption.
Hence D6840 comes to -0.2 A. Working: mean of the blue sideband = 12.1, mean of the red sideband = 11.5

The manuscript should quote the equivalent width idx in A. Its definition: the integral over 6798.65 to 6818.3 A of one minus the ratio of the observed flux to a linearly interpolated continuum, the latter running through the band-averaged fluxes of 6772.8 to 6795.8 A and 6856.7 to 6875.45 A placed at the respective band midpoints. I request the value 0.2 A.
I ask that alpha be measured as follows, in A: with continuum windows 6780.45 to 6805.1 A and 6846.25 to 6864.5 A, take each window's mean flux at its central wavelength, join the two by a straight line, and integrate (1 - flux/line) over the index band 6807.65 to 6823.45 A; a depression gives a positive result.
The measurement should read 0.1 A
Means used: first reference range 12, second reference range 11.6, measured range 11.8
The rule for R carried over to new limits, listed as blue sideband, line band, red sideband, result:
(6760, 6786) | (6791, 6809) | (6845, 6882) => 0.1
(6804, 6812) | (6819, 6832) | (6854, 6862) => -0.3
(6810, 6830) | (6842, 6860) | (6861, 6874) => -0.6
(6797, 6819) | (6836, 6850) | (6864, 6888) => -0.2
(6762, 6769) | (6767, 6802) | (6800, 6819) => -0.5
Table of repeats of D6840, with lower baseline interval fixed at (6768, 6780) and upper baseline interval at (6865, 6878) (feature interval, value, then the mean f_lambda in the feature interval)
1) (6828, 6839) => -0.2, 11.7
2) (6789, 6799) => 0.0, 11.9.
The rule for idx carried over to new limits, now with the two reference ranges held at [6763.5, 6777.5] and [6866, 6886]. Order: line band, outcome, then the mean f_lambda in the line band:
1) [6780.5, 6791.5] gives -0.31 A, 12.3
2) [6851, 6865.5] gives 0.10 A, 11.5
